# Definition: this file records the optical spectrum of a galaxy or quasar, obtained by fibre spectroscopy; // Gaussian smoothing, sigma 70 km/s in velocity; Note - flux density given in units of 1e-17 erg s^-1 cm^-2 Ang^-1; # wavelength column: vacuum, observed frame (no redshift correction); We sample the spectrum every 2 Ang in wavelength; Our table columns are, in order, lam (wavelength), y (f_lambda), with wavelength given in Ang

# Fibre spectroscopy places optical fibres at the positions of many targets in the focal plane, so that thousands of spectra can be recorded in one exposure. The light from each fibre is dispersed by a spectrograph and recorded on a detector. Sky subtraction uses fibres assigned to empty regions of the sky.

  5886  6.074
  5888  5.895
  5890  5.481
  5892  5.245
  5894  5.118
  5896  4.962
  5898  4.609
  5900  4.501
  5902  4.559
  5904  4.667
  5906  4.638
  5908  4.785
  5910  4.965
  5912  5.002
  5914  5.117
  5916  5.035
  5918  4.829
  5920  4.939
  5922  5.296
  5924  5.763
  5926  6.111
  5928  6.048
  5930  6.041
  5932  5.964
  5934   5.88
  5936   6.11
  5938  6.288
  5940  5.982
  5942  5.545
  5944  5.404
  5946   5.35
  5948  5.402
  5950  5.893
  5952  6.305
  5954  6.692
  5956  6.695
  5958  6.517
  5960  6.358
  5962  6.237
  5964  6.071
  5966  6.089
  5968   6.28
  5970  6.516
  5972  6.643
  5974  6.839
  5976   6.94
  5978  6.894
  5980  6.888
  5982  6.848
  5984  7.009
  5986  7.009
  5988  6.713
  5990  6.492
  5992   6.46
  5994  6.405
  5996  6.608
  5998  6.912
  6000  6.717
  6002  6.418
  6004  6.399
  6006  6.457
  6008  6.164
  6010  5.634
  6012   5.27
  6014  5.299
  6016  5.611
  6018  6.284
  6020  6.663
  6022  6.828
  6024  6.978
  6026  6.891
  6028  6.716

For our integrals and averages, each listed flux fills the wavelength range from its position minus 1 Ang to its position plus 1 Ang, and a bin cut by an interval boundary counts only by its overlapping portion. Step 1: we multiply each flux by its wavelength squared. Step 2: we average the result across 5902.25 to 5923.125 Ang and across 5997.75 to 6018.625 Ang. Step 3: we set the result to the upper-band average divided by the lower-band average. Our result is 1.27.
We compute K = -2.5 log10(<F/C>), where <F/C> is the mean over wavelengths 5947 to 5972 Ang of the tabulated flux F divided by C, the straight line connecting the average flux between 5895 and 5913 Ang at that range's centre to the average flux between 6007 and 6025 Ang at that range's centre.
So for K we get -0.161 mag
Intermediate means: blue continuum 4.74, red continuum 6.08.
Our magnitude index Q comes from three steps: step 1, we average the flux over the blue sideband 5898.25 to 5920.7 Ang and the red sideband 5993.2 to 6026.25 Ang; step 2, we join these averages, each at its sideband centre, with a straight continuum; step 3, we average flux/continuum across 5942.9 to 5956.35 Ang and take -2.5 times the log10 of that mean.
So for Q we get -0.10 mag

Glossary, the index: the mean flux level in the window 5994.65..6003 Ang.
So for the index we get 6.65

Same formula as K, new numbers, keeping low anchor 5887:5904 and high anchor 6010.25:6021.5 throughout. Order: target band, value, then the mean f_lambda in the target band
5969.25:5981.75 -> -0.21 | 6.8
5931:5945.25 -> -0.11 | 5.87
